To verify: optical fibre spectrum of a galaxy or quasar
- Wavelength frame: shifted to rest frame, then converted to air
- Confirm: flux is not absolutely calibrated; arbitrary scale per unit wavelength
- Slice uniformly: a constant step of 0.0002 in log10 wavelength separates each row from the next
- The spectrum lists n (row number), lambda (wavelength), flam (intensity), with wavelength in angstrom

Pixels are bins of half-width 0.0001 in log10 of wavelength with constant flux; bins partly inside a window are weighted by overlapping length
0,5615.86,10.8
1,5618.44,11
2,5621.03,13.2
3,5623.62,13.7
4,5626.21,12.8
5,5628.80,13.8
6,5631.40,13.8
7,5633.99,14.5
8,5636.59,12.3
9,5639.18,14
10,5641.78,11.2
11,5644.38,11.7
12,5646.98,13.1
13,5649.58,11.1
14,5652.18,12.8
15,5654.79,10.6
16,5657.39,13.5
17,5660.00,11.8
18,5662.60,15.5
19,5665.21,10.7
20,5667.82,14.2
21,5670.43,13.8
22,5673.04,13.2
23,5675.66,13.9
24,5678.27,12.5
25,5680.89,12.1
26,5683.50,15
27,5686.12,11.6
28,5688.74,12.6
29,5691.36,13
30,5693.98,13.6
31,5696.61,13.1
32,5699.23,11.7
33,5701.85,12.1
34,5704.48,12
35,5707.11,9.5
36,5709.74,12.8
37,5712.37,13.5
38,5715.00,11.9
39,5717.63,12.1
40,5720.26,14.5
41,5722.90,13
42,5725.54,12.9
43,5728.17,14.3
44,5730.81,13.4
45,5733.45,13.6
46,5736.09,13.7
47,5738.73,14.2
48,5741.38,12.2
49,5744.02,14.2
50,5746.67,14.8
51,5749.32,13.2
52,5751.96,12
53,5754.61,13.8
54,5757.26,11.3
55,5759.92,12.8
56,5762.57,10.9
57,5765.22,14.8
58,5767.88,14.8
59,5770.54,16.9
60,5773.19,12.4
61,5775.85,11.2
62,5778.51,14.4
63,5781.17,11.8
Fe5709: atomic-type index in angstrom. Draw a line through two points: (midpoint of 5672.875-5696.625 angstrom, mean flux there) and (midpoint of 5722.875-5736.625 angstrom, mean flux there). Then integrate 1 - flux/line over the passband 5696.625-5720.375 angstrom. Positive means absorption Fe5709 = 2.0 angstrom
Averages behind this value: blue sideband 13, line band 12.2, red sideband 13.5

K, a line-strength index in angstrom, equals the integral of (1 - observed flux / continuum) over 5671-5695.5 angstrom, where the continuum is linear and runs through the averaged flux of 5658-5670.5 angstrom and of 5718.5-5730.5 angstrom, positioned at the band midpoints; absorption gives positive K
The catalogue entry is 0.4 angstrom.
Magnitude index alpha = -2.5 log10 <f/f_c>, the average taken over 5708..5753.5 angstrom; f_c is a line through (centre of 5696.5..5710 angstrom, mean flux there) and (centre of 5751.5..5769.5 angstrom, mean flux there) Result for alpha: -0.081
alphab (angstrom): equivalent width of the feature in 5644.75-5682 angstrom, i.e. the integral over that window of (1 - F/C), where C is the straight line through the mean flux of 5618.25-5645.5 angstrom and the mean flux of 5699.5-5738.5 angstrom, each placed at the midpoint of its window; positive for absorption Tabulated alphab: 0.52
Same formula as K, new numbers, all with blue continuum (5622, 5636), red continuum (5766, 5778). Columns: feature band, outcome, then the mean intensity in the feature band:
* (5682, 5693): 0.6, 13.1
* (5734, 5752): 0.4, 13.6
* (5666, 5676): 0.1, 13.6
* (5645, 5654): 1.0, 12.2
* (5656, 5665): 0.3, 13.2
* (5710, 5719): 0.8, 12.6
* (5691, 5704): 1.1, 12.6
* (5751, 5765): 1.5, 12.4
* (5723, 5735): 0.3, 13.5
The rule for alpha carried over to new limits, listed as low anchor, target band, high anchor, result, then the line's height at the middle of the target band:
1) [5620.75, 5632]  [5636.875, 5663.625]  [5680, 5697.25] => 0.07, 13.3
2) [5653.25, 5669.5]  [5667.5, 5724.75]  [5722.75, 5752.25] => 0.03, 13.1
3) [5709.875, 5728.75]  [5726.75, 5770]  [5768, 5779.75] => 0.00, 13.5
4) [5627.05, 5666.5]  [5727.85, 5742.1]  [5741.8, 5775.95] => -0.03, 13.2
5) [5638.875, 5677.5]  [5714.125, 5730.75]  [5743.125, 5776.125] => 0.00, 13.1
